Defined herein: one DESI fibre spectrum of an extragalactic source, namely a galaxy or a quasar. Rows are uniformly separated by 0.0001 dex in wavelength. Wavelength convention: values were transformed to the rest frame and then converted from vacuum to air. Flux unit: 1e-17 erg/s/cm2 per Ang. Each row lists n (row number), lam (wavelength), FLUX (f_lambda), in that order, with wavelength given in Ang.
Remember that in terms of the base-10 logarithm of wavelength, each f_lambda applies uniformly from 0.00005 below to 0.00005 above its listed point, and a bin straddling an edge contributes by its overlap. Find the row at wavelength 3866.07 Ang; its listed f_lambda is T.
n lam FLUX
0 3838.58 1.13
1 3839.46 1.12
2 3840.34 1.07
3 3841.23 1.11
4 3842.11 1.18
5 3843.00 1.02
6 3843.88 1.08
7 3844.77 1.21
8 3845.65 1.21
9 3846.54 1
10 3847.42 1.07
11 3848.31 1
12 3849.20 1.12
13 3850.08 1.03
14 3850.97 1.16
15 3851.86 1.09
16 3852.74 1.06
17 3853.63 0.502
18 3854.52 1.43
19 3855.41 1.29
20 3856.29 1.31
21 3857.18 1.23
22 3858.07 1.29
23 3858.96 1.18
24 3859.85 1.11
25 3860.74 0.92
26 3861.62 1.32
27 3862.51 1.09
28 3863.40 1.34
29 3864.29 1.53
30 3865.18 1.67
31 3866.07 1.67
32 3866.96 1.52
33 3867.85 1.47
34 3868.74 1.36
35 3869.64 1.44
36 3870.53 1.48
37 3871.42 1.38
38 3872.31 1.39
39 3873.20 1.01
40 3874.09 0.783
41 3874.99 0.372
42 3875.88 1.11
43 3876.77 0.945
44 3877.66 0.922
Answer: 1.67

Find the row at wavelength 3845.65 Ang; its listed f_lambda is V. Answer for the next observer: 1.21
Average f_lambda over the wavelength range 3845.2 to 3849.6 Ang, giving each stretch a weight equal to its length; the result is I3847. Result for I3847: 1.08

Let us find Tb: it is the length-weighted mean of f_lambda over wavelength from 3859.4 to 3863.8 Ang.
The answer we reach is 1.16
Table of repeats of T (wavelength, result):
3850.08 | 1.03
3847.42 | 1.07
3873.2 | 1.01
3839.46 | 1.12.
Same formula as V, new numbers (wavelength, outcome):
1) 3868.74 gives 1.36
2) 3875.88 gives 1.11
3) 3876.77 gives 0.945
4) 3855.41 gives 1.29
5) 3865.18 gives 1.67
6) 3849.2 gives 1.12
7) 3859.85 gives 1.11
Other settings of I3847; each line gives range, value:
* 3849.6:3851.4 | 1.1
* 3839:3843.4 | 1.1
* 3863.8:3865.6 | 1.59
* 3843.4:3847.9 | 1.11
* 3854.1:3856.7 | 1.35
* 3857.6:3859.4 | 1.23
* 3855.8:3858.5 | 1.28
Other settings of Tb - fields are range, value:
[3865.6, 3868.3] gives 1.55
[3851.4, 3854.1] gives 0.89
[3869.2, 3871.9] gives 1.43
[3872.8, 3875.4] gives 0.72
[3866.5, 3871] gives 1.45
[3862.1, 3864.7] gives 1.32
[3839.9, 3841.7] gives 1.09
